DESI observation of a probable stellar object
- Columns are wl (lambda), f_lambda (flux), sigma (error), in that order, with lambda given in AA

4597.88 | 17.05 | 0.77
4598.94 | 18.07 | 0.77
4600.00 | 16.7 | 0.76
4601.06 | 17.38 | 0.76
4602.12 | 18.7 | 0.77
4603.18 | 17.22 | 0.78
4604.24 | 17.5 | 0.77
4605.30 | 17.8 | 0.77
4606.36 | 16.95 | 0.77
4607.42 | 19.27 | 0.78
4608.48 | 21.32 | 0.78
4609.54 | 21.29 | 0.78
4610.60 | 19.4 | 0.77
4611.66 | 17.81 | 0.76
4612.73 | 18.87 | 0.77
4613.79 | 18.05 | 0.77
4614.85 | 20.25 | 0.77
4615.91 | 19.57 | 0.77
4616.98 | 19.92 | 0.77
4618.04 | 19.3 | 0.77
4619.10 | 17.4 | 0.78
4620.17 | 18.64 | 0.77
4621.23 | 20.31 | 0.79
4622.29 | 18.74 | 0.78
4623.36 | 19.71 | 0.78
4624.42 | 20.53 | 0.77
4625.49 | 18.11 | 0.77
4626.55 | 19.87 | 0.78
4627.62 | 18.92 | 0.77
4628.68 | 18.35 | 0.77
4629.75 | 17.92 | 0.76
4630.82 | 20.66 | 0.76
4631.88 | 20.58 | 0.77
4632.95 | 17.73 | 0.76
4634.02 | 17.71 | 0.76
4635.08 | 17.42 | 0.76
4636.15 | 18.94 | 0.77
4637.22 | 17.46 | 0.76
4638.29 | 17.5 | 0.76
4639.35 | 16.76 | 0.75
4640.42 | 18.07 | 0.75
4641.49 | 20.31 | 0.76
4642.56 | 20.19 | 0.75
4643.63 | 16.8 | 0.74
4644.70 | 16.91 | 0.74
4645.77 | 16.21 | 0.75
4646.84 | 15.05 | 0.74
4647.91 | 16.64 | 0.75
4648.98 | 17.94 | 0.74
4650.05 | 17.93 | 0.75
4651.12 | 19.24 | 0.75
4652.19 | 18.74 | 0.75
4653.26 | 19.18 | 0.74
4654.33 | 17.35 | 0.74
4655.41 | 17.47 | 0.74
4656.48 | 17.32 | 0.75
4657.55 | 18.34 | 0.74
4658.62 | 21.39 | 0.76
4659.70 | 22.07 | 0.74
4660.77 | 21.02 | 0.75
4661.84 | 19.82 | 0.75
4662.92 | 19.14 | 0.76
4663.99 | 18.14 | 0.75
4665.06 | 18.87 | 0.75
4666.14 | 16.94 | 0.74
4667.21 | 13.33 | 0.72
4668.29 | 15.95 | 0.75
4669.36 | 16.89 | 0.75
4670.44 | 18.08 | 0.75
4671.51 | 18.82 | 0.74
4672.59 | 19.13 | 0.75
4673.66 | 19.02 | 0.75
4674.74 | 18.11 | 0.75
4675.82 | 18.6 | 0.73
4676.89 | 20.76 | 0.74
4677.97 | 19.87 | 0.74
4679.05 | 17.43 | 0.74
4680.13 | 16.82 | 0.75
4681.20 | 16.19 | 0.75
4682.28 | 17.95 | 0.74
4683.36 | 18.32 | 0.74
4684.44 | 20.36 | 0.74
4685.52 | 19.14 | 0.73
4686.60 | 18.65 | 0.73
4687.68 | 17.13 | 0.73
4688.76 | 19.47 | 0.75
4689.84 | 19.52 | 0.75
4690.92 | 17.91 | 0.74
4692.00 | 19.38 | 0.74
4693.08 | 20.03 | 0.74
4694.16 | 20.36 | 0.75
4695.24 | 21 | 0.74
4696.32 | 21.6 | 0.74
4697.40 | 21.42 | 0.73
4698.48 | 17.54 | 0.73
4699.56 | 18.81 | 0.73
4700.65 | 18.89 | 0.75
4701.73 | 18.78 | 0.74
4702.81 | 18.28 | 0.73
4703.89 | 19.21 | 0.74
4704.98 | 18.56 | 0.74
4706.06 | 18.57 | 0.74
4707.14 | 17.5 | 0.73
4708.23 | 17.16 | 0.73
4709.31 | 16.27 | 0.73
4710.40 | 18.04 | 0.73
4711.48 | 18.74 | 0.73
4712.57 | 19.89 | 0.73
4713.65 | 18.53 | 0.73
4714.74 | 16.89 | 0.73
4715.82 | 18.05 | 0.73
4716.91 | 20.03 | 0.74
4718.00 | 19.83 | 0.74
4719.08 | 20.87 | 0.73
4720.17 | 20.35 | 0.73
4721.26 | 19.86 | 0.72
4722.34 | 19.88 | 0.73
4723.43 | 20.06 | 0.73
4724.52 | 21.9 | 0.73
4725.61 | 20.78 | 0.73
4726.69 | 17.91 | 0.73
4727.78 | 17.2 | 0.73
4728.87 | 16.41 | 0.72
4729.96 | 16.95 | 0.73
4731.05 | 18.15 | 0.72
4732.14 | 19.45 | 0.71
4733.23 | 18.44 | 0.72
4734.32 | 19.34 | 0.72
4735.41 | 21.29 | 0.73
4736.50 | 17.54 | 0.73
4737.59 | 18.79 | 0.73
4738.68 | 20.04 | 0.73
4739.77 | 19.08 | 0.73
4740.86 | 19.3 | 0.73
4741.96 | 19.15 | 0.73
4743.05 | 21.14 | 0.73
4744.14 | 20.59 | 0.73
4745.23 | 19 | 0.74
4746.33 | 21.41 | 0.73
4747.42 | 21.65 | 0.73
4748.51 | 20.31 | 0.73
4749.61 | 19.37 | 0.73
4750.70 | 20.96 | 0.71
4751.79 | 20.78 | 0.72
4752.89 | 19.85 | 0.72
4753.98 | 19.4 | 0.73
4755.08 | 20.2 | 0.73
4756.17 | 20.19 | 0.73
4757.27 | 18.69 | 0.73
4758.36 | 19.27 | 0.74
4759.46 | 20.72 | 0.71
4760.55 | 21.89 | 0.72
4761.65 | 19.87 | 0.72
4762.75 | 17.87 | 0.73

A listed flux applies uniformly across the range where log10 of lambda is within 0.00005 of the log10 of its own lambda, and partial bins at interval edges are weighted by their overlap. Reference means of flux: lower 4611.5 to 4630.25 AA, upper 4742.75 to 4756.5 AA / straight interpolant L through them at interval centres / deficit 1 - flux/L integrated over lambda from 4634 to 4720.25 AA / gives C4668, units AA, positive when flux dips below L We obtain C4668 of 4.9 AA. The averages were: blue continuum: 19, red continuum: 20.4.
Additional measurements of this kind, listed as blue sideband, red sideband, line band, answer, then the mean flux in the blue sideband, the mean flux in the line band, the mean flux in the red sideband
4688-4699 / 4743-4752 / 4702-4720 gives 1.32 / 19.8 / 18.6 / 20.6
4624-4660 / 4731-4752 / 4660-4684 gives 0.78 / 18.4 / 18.2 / 19.8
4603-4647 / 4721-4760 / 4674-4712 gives 0.88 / 18.6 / 18.8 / 19.6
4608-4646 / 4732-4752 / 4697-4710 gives 0.76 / 18.8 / 18.4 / 19.9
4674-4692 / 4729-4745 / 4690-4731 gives -0.34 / 18.5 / 19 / 19.2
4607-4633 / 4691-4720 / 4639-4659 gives 1.30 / 19.3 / 18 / 19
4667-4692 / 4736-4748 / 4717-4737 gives 0.17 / 18.2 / 19.3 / 19.8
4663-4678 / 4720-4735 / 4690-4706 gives -0.76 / 18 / 19.4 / 19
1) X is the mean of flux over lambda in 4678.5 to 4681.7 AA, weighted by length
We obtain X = 16.8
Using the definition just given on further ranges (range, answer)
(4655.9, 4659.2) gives 19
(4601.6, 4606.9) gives 17.6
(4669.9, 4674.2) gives 18.8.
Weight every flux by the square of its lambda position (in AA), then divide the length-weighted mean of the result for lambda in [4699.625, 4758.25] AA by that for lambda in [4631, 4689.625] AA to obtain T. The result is 1.08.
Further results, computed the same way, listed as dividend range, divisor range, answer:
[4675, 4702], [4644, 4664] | 1.05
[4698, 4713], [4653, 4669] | 1.01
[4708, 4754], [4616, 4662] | 1.08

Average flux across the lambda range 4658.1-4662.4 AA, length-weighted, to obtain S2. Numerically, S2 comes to 21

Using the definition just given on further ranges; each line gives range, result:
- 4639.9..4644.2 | 18.8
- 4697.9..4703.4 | 18.5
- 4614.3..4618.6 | 19.8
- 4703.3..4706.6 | 18.8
